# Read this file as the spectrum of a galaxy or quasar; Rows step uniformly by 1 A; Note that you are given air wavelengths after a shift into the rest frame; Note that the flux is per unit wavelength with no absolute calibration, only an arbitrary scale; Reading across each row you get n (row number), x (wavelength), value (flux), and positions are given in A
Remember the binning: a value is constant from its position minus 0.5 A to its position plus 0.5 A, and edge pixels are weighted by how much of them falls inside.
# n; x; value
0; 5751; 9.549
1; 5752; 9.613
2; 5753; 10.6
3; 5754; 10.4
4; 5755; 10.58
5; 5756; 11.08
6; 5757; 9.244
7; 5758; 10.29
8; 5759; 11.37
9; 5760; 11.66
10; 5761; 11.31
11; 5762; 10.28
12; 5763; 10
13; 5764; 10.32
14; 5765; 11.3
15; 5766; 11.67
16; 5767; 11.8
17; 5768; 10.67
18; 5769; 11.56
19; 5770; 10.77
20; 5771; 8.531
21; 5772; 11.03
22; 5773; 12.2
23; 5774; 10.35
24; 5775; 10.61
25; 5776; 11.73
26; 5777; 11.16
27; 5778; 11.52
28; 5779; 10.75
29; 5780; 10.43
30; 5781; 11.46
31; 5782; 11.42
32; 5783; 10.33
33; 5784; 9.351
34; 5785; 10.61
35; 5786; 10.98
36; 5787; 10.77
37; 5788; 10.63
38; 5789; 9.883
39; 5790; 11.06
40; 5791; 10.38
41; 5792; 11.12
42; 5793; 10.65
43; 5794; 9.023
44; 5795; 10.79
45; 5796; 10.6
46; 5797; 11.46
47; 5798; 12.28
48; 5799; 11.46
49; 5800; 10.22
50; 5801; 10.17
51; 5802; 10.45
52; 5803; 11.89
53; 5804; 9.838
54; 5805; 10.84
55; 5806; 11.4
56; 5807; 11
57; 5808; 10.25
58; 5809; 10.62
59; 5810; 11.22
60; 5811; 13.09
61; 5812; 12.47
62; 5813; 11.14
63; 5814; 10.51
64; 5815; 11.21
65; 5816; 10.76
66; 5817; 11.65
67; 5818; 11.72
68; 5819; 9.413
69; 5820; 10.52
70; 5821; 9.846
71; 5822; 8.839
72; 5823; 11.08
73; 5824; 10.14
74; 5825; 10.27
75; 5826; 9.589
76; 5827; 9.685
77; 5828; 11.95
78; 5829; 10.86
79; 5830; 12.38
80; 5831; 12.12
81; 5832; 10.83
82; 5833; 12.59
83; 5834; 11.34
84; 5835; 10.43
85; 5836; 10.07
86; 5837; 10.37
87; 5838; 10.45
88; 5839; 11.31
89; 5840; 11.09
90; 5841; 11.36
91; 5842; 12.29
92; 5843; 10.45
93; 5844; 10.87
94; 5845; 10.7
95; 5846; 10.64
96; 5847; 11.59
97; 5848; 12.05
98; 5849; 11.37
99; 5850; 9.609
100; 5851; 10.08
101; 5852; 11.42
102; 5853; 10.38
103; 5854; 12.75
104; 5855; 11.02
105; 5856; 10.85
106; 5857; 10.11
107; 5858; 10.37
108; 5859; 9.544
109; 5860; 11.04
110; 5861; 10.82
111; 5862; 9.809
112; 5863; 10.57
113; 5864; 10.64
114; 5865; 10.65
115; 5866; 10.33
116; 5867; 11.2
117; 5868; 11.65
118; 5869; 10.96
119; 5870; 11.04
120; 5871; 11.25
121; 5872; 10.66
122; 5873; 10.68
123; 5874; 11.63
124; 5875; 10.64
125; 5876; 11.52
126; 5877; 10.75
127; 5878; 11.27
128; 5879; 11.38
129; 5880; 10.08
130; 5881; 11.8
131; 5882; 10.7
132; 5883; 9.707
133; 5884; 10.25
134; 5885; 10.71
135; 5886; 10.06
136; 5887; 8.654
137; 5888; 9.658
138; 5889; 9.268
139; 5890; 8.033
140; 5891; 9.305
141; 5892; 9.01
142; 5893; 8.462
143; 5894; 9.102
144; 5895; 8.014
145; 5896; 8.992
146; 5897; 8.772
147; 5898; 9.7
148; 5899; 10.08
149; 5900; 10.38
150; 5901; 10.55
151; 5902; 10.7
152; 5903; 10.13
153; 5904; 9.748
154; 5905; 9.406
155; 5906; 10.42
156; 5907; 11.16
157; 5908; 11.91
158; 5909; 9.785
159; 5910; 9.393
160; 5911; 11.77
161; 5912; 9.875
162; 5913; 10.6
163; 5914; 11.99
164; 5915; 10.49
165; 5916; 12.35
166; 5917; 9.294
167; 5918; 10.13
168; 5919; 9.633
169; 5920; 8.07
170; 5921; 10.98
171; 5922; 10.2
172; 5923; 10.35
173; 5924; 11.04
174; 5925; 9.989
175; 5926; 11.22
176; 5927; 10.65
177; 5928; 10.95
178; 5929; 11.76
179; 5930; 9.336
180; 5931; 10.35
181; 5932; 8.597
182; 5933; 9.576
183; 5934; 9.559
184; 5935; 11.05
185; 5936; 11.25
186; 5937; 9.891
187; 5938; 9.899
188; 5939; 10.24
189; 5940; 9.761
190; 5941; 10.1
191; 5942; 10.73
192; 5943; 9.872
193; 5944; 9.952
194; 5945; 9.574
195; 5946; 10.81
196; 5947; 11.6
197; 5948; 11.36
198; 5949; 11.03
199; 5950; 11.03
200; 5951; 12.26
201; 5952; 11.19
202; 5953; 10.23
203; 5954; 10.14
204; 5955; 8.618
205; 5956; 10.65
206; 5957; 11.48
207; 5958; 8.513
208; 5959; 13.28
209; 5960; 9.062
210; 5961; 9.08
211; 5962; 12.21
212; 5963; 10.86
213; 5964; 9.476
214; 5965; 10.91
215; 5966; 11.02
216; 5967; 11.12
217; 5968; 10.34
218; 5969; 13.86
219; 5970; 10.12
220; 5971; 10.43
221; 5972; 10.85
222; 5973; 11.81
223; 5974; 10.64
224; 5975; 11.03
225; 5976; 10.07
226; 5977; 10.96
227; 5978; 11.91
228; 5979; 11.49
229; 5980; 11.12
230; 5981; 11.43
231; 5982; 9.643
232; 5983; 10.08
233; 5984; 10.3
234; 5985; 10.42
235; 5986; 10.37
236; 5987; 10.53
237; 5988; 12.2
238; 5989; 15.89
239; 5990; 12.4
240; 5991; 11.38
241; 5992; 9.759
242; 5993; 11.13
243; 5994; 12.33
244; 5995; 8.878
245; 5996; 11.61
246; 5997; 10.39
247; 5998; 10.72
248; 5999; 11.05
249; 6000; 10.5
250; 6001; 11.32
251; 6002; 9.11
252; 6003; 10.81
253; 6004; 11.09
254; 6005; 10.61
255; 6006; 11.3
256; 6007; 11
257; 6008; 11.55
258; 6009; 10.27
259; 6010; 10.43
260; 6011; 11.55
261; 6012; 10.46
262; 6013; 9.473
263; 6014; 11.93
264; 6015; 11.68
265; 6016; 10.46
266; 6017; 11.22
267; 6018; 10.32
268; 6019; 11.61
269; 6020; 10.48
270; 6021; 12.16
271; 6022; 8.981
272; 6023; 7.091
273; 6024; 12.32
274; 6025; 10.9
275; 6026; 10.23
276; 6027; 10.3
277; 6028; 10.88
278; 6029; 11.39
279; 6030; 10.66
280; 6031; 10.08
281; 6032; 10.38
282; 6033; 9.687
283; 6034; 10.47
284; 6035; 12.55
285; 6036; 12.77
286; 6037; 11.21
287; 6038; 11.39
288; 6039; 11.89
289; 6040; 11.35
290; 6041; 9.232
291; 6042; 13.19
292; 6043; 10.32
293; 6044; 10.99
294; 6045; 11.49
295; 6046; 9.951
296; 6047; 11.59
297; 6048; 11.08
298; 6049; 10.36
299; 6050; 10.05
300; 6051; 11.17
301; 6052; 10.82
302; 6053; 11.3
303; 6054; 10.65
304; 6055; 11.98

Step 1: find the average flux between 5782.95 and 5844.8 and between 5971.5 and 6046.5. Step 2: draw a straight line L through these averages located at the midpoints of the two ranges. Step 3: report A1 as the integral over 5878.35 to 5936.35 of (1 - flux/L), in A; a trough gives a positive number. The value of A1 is 4.1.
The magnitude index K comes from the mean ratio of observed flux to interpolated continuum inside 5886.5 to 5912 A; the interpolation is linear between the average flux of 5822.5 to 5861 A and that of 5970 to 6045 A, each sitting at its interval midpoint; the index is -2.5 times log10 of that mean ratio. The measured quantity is 0.13 mag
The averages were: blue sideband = 10.9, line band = 9.7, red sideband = 10.9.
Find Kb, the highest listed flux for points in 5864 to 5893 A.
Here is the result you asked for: 11.8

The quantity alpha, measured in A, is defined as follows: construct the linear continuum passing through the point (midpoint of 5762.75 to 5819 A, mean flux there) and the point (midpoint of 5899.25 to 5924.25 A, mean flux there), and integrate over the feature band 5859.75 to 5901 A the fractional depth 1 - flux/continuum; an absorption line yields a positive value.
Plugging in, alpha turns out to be 1.2 A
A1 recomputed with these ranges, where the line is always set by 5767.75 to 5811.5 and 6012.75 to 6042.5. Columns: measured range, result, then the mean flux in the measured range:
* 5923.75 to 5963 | 1.47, 10.5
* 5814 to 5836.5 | 0.13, 10.8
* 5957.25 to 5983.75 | 0.13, 10.8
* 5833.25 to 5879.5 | -0.23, 10.9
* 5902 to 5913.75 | 0.47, 10.4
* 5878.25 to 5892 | 1.13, 9.96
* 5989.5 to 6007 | 0.05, 10.9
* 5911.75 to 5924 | 0.56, 10.4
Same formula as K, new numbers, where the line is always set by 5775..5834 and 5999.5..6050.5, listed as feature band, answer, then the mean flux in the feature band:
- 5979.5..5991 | -0.047 mag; 11.3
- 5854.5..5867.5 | 0.033 mag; 10.5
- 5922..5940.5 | 0.056 mag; 10.3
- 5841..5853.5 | -0.011 mag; 11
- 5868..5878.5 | -0.021 mag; 11.1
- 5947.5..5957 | 0.008 mag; 10.8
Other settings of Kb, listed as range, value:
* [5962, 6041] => 15.89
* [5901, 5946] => 12.35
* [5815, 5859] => 12.75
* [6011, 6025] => 12.32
